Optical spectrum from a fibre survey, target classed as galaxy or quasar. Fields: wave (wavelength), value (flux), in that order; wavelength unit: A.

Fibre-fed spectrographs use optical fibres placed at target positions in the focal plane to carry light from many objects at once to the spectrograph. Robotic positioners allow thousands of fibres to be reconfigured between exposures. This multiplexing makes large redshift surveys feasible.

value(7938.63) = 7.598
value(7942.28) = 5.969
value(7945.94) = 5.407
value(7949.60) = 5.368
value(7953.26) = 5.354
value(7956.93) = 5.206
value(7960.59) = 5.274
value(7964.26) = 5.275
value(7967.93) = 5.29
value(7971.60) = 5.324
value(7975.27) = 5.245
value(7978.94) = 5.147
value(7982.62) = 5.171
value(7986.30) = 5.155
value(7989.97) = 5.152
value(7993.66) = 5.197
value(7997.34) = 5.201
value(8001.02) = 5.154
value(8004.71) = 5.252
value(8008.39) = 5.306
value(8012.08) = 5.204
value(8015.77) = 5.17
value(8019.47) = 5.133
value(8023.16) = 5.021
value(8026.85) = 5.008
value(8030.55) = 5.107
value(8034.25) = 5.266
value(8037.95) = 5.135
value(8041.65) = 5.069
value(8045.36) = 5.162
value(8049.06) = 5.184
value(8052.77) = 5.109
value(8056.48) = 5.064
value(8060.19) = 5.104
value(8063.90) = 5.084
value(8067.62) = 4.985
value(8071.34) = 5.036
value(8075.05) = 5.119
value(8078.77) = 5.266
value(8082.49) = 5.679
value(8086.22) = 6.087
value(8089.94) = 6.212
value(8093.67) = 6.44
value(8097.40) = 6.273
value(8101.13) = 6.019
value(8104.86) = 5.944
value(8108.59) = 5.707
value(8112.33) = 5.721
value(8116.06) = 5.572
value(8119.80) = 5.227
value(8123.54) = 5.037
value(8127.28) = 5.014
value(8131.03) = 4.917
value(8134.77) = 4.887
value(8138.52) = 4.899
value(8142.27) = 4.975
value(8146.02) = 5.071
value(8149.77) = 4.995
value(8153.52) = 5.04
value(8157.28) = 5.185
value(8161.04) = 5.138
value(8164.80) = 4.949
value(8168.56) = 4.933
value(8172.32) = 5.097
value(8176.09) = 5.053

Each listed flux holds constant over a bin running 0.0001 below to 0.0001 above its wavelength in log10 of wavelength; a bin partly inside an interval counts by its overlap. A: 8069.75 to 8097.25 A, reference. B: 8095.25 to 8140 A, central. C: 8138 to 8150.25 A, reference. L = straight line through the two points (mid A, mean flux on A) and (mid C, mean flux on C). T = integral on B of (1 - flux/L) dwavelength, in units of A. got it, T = -1.00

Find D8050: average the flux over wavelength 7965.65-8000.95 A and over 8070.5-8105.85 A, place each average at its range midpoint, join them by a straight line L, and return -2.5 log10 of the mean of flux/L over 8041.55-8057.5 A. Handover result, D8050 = 0.10 mag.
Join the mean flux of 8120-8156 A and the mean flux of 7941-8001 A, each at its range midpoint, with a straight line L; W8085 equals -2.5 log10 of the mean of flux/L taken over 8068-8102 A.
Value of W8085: -0.13 mag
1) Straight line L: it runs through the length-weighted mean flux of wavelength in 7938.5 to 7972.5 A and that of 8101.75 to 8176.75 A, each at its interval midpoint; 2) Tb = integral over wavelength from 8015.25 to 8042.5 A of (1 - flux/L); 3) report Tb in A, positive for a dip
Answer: 1.4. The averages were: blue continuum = 5.51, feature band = 5.11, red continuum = 5.18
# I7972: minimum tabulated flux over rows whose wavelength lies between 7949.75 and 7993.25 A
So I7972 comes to 5.147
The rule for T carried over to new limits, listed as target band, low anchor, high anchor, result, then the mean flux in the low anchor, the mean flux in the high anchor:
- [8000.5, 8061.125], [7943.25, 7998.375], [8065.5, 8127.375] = 3.2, 5.26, 5.62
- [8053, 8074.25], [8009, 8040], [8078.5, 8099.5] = 2.3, 5.14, 6.05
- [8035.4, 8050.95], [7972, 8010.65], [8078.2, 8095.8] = 1.3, 5.2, 5.99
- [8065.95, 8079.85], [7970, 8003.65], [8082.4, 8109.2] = 1.9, 5.19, 6.08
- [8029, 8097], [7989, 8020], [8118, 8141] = -3.5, 5.2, 4.99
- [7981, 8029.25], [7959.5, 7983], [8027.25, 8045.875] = 0.3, 5.25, 5.13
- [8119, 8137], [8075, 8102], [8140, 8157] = 1.1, 5.93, 5.03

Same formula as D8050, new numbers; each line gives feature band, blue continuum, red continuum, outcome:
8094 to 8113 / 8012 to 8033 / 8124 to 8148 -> -0.194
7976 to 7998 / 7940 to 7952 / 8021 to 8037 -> 0.043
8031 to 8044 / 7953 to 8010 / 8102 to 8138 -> 0.025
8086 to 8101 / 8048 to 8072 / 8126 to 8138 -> -0.239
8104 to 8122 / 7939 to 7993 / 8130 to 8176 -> -0.106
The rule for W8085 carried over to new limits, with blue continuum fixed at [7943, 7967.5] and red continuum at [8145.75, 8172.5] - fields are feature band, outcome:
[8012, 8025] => 0.03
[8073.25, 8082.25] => -0.02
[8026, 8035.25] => 0.02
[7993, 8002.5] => 0.02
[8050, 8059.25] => 0.02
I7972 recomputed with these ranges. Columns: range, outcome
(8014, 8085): 4.985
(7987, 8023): 5.133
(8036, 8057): 5.064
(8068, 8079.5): 5.036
